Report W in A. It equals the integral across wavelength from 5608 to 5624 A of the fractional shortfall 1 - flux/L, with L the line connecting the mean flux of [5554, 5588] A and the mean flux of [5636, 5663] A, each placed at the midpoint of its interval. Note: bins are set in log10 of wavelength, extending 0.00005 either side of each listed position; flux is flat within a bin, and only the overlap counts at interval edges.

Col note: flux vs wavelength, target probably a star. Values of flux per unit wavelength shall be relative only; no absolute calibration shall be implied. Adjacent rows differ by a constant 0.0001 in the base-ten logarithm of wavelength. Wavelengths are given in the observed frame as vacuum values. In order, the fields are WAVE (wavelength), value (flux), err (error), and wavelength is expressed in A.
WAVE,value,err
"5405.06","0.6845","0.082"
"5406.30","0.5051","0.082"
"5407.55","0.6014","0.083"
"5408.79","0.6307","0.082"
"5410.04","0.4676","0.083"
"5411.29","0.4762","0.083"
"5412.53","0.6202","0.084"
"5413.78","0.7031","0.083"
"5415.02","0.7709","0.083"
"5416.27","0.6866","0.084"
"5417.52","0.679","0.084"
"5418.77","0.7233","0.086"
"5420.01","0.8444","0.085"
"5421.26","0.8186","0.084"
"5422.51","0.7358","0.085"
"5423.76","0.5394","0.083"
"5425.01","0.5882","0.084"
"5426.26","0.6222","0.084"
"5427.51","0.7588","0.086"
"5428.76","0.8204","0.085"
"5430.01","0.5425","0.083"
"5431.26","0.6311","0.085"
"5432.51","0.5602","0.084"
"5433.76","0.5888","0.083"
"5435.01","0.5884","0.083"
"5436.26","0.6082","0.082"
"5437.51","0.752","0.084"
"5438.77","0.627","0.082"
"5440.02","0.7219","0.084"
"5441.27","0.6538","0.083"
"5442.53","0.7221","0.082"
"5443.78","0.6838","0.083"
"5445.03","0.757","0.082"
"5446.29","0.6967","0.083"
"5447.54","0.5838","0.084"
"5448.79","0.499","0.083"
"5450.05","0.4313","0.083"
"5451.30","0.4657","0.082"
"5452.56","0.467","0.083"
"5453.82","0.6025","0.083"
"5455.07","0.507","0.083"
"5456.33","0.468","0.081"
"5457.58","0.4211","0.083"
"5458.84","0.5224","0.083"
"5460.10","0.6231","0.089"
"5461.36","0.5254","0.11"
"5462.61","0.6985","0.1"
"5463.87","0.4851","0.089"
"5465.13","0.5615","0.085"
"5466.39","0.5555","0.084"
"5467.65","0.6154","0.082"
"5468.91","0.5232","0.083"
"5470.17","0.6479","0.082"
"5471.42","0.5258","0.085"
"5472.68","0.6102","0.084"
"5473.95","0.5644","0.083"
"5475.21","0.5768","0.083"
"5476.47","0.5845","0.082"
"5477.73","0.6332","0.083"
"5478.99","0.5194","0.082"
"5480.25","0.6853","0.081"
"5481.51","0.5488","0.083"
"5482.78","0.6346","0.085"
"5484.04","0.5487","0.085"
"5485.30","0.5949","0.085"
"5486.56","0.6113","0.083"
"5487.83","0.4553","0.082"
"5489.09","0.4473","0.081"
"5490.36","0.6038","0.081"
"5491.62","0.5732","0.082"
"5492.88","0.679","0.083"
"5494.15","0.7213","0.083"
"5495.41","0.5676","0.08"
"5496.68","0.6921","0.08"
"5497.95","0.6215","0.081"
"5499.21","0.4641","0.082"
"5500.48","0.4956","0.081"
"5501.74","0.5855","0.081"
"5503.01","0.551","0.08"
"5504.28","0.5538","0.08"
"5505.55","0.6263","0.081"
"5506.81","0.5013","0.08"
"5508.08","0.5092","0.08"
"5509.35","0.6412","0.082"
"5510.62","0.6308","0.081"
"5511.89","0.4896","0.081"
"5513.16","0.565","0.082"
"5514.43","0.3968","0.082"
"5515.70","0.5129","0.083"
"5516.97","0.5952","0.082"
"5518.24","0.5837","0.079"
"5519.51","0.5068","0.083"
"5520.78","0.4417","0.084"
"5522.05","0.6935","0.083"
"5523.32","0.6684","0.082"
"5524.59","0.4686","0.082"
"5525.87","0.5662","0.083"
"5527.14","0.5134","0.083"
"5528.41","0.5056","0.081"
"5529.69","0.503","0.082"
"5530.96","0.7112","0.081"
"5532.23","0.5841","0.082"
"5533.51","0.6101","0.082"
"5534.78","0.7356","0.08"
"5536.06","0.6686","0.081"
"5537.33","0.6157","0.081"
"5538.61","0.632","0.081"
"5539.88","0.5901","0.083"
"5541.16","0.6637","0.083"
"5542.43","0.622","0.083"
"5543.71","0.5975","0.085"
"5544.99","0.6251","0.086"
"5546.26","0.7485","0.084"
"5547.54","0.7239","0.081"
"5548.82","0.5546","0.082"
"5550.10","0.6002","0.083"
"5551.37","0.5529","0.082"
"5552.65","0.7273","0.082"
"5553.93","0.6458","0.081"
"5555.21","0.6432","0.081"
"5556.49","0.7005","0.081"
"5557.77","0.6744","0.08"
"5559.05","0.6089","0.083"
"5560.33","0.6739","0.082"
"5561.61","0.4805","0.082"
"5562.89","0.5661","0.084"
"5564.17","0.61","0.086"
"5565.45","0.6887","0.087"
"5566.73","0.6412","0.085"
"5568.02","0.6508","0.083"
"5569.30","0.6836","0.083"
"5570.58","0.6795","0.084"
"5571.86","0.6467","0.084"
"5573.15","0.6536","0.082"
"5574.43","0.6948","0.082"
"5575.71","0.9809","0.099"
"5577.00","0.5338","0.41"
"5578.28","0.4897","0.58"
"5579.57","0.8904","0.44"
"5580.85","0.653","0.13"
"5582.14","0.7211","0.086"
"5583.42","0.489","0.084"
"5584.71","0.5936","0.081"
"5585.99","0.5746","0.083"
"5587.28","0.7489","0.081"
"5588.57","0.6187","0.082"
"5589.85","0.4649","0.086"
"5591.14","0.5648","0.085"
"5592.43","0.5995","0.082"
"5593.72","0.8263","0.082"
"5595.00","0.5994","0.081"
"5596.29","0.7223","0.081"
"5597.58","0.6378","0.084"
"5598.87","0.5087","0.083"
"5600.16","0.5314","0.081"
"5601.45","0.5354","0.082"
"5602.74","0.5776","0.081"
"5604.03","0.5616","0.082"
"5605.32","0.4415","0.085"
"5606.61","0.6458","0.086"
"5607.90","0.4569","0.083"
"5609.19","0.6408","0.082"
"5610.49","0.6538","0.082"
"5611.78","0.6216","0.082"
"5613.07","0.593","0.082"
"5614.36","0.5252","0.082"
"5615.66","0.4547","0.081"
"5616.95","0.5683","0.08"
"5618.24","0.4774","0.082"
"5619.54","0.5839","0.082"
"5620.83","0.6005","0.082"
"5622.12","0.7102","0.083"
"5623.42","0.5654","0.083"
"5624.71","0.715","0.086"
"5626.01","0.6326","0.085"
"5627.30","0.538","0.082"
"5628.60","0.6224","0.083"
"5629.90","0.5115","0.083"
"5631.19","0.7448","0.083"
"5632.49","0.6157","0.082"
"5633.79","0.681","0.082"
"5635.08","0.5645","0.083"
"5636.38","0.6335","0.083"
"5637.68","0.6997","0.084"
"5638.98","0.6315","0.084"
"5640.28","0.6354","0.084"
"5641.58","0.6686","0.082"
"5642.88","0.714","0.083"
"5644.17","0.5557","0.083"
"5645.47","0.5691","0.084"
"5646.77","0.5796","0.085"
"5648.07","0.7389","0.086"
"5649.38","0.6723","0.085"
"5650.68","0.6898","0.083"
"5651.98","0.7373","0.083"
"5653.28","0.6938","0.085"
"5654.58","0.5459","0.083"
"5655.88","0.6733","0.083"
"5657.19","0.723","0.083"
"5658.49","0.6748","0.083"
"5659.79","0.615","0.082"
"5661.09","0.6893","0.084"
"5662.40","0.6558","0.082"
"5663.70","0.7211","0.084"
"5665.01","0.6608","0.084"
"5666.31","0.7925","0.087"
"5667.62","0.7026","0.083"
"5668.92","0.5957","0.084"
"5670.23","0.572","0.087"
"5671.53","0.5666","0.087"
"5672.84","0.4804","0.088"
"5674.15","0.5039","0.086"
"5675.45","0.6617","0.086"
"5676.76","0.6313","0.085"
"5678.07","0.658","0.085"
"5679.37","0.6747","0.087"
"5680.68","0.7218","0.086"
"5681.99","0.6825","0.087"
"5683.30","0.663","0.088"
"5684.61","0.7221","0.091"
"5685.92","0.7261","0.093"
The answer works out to 1.9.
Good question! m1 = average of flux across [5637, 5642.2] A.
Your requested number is 0.658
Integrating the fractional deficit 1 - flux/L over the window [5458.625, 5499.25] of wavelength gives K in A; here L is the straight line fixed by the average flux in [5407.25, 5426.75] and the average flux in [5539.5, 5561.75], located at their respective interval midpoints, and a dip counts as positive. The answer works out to 4.0 A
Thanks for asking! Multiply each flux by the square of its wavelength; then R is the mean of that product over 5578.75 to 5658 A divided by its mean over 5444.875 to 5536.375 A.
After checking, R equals 1.1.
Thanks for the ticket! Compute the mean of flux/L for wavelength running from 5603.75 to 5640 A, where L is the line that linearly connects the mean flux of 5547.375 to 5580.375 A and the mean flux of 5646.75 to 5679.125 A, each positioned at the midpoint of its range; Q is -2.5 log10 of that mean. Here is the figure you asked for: 0.095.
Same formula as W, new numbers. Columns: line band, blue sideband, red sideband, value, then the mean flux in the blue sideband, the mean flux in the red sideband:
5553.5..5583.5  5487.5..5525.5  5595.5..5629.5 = -4.4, 0.562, 0.581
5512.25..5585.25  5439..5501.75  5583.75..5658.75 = -2.7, 0.58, 0.614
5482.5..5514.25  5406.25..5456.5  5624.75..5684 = 3.2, 0.631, 0.645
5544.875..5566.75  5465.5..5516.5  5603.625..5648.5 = -1.9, 0.572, 0.604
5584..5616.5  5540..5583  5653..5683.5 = 3.2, 0.654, 0.648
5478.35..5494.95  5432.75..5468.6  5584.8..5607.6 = 0.1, 0.586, 0.595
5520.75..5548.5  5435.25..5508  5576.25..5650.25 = -1.0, 0.582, 0.61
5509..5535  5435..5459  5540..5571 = 2.5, 0.59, 0.639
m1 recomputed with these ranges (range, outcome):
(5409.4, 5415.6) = 0.607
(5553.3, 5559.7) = 0.654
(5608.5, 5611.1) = 0.642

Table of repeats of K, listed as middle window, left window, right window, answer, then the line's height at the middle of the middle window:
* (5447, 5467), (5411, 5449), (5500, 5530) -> 3.28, 0.63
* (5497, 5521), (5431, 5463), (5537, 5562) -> 2.87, 0.618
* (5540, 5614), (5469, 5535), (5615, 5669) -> -2.39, 0.609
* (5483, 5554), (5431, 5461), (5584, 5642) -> 0.92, 0.595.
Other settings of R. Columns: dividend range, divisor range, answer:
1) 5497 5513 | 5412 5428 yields 0.82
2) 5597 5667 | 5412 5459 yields 1.05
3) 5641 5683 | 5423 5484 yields 1.18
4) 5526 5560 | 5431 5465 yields 1.11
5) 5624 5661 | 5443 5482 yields 1.21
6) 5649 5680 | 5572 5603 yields 1.05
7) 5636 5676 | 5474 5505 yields 1.18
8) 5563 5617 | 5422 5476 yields 1.09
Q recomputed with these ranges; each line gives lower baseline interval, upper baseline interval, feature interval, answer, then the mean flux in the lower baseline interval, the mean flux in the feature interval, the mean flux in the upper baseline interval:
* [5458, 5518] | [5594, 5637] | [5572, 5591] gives -0.108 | 0.571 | 0.648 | 0.592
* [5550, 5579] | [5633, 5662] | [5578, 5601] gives 0.039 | 0.646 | 0.625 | 0.654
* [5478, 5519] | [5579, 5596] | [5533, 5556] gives -0.062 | 0.569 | 0.643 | 0.643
